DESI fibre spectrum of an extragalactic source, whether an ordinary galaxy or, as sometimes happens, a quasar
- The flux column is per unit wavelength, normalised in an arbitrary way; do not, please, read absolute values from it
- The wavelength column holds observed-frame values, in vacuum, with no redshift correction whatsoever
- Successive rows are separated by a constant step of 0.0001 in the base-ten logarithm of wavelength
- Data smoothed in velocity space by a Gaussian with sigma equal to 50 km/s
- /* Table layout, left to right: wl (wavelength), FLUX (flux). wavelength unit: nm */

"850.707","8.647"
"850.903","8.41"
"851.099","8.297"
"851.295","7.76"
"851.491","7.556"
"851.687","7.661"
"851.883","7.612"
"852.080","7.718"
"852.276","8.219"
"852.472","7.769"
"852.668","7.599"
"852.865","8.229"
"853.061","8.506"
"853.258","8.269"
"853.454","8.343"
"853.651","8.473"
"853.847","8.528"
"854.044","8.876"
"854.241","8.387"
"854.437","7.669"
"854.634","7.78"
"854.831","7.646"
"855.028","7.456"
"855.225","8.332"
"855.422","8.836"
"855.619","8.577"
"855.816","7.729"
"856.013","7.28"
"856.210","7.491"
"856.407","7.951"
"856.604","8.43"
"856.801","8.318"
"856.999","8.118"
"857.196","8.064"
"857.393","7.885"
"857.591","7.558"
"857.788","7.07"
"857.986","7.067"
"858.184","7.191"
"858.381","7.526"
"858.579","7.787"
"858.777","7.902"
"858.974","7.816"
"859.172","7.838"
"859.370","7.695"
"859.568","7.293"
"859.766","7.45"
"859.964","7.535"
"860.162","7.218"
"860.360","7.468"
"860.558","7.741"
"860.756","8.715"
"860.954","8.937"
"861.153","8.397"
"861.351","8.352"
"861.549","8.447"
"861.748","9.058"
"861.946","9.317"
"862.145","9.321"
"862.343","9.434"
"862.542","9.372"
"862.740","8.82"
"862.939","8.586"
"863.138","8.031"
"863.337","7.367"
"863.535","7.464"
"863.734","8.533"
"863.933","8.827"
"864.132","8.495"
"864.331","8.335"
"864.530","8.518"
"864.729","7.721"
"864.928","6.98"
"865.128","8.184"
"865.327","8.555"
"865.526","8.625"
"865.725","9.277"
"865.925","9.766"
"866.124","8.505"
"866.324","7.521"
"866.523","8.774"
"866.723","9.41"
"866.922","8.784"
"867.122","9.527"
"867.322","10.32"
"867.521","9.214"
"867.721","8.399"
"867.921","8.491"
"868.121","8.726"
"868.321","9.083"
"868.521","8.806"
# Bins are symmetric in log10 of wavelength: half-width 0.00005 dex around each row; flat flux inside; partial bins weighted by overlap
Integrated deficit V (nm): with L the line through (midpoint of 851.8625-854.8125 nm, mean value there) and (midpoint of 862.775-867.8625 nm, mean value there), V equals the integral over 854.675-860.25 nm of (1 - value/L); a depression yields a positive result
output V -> 0.35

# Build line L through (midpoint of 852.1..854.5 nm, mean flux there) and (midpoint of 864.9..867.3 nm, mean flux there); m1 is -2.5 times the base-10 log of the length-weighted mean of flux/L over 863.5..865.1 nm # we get 0.07 mag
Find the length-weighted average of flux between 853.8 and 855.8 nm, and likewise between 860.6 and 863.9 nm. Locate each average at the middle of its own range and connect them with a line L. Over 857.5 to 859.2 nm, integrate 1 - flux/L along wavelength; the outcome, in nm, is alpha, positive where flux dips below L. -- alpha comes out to 0.18 nm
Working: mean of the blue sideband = 8.18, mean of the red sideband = 8.62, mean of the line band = 7.52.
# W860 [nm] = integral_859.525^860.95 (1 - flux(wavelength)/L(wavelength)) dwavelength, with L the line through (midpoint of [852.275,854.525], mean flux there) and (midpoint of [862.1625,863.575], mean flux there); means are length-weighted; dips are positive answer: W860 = 0.12 nm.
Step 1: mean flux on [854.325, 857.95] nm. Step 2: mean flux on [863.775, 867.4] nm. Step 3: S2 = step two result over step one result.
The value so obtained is 1.1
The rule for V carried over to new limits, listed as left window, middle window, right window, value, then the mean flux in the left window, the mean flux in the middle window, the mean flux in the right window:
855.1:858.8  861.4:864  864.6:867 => -0.12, 7.84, 8.65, 8.51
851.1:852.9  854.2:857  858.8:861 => -0.07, 7.8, 7.99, 7.77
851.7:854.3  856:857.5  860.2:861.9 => 0.05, 8.17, 7.98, 8.38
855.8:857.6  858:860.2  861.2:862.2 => 0.21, 7.91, 7.56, 8.85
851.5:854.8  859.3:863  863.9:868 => 0.03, 8.08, 8.38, 8.68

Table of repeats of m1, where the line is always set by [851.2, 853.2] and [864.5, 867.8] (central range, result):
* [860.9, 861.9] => -0.029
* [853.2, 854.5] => -0.056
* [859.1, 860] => 0.104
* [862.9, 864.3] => 0.050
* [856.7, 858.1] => 0.064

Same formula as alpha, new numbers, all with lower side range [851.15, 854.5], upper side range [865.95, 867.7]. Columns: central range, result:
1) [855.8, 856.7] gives 0.06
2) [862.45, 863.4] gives 0.03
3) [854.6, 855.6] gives 0.02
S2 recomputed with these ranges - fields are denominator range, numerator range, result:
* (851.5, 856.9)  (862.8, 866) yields 1.03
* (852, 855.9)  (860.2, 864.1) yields 1.04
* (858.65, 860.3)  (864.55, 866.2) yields 1.11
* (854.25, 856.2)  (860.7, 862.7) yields 1.13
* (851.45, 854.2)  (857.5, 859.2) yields 0.93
